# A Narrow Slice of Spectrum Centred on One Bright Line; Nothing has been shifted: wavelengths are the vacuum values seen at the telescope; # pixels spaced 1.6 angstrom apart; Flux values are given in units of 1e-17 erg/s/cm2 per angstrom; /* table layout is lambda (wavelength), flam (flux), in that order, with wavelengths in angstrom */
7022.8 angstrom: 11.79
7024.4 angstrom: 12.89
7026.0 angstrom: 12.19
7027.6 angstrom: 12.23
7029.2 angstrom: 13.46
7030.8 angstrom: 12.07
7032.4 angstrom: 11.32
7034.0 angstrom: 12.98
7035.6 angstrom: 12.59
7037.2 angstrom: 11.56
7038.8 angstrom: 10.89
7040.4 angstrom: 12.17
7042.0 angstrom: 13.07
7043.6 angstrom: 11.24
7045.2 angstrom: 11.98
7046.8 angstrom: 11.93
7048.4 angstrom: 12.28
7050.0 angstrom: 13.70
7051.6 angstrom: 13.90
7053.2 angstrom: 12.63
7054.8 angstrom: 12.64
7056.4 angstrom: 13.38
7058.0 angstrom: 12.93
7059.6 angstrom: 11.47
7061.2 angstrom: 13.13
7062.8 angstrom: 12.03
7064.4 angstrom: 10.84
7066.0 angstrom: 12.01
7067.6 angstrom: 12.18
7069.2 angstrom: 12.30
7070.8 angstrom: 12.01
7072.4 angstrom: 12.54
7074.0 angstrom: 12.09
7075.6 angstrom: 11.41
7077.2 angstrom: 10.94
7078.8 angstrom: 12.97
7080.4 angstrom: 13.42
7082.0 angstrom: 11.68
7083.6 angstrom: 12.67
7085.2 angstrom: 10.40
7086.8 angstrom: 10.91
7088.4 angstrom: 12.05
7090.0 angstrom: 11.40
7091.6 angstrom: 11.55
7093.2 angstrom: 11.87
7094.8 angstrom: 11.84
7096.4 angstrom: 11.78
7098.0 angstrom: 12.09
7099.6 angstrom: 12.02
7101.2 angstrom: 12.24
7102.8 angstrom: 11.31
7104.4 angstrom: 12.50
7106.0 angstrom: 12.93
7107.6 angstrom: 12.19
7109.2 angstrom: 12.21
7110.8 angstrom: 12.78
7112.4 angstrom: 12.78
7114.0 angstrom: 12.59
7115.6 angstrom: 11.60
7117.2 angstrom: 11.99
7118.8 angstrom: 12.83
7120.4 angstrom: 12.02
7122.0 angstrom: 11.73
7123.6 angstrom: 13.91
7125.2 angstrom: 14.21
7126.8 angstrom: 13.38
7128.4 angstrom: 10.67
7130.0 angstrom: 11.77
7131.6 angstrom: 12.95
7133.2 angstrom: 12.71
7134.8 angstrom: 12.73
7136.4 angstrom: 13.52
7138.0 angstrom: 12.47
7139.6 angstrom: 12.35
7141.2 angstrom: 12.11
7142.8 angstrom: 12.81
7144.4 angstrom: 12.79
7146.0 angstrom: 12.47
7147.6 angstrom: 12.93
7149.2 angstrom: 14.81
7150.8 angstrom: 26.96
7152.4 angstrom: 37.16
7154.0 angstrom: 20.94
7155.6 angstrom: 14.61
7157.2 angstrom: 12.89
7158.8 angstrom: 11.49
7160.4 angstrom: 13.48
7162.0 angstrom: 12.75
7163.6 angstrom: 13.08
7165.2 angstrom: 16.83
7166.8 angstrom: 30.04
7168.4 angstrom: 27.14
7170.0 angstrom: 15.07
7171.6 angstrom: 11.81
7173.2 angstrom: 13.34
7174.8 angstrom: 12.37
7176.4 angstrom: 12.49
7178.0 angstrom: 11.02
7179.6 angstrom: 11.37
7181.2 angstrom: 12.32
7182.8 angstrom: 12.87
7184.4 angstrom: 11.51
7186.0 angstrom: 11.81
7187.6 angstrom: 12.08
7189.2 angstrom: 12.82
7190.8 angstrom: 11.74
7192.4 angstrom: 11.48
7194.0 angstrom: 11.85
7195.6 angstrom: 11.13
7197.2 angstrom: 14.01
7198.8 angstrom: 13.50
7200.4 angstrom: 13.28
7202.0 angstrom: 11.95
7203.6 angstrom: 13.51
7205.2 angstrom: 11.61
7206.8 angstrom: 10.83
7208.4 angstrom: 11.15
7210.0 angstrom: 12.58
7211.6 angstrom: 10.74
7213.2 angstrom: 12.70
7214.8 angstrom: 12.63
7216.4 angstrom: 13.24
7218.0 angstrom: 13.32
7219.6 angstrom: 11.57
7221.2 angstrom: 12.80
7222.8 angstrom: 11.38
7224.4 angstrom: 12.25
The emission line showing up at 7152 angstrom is [S II] 6716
